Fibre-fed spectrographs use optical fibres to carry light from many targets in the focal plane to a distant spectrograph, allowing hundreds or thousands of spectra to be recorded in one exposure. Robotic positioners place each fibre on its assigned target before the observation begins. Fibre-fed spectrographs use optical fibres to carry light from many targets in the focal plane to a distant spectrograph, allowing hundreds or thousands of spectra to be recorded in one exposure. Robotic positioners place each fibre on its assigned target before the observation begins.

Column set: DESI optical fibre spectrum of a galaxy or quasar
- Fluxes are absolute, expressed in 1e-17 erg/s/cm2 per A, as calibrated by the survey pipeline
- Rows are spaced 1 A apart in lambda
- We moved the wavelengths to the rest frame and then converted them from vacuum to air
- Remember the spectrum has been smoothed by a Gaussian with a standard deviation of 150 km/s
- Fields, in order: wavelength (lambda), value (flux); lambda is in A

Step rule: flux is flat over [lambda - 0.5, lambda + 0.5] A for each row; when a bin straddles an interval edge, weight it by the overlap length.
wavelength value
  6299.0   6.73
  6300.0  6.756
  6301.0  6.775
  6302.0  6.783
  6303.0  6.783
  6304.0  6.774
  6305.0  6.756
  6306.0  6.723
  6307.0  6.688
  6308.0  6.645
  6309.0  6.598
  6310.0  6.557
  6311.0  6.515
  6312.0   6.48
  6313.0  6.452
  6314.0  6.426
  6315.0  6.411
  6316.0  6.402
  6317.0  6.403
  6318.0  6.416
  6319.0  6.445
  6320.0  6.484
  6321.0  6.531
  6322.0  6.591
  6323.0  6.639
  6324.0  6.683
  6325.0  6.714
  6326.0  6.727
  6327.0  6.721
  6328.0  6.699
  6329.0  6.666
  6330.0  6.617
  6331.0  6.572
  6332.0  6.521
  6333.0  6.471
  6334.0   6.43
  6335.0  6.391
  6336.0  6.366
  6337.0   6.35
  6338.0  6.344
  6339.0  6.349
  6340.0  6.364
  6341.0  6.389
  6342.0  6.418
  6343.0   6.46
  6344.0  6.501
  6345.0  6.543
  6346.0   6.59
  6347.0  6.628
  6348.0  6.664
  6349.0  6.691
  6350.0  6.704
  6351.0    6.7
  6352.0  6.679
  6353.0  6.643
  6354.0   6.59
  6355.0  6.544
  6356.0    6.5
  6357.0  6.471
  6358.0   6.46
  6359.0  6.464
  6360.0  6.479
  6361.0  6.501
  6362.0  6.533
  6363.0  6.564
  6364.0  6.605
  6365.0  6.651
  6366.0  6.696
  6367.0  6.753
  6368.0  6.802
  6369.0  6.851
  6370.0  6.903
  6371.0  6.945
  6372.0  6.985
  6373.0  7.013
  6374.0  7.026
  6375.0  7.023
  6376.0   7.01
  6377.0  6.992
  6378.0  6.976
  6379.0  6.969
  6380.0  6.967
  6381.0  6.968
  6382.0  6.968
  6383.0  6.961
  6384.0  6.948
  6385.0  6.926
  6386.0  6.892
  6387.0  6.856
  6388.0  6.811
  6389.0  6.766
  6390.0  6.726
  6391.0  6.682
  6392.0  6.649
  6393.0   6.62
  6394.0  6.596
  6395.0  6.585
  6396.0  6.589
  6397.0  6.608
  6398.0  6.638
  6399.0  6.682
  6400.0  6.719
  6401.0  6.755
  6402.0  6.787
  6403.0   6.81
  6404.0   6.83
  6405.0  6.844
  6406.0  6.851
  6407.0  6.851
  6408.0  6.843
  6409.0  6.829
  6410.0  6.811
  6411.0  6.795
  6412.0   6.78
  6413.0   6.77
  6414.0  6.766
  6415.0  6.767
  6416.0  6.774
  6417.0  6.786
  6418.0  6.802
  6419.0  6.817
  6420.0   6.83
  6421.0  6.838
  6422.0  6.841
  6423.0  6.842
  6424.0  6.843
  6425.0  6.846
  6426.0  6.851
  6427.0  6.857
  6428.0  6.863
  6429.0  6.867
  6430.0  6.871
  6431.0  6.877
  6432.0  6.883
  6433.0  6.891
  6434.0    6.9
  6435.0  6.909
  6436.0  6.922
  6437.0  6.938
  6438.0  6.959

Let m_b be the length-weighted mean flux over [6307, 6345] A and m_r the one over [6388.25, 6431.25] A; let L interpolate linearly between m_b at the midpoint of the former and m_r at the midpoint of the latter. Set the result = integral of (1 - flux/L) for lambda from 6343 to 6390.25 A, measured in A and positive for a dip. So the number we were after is -0.8 A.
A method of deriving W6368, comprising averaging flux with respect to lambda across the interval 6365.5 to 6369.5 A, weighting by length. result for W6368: 6.78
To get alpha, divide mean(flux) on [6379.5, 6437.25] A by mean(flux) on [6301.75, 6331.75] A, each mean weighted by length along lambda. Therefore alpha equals 1.03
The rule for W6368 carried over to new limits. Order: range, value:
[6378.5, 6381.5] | 6.97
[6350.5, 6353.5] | 6.67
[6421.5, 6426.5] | 6.84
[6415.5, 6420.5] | 6.8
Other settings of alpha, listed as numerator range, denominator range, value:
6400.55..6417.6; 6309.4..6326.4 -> 1.04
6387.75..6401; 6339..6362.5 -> 1.02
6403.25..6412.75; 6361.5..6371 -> 1.02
